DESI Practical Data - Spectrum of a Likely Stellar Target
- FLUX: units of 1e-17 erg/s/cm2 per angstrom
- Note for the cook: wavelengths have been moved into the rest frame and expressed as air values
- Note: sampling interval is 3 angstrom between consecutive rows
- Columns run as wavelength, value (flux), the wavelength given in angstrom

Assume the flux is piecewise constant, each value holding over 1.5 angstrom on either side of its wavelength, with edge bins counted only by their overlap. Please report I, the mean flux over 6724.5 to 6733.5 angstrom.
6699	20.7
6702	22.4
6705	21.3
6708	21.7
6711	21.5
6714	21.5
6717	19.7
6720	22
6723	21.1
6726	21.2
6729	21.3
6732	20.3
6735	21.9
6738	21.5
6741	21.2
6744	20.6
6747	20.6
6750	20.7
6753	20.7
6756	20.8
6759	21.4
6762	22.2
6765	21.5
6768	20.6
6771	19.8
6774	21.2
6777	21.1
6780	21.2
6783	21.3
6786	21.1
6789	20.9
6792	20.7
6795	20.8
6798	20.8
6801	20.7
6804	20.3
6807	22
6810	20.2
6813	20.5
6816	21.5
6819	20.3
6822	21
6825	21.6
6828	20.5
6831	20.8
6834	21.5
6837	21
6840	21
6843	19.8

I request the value 20.9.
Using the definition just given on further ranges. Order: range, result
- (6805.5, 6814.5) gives 20.9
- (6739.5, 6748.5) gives 20.8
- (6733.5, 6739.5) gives 21.7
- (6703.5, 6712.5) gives 21.5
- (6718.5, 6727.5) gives 21.4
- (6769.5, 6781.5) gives 20.8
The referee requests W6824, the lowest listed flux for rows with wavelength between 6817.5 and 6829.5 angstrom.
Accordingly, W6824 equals 20.3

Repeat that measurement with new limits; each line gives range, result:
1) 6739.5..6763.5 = 20.6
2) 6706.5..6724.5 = 19.7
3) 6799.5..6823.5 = 20.2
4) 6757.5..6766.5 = 21.4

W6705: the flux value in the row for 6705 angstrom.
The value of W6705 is 21.3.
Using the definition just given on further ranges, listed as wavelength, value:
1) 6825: 21.6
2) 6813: 20.5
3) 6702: 22.4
